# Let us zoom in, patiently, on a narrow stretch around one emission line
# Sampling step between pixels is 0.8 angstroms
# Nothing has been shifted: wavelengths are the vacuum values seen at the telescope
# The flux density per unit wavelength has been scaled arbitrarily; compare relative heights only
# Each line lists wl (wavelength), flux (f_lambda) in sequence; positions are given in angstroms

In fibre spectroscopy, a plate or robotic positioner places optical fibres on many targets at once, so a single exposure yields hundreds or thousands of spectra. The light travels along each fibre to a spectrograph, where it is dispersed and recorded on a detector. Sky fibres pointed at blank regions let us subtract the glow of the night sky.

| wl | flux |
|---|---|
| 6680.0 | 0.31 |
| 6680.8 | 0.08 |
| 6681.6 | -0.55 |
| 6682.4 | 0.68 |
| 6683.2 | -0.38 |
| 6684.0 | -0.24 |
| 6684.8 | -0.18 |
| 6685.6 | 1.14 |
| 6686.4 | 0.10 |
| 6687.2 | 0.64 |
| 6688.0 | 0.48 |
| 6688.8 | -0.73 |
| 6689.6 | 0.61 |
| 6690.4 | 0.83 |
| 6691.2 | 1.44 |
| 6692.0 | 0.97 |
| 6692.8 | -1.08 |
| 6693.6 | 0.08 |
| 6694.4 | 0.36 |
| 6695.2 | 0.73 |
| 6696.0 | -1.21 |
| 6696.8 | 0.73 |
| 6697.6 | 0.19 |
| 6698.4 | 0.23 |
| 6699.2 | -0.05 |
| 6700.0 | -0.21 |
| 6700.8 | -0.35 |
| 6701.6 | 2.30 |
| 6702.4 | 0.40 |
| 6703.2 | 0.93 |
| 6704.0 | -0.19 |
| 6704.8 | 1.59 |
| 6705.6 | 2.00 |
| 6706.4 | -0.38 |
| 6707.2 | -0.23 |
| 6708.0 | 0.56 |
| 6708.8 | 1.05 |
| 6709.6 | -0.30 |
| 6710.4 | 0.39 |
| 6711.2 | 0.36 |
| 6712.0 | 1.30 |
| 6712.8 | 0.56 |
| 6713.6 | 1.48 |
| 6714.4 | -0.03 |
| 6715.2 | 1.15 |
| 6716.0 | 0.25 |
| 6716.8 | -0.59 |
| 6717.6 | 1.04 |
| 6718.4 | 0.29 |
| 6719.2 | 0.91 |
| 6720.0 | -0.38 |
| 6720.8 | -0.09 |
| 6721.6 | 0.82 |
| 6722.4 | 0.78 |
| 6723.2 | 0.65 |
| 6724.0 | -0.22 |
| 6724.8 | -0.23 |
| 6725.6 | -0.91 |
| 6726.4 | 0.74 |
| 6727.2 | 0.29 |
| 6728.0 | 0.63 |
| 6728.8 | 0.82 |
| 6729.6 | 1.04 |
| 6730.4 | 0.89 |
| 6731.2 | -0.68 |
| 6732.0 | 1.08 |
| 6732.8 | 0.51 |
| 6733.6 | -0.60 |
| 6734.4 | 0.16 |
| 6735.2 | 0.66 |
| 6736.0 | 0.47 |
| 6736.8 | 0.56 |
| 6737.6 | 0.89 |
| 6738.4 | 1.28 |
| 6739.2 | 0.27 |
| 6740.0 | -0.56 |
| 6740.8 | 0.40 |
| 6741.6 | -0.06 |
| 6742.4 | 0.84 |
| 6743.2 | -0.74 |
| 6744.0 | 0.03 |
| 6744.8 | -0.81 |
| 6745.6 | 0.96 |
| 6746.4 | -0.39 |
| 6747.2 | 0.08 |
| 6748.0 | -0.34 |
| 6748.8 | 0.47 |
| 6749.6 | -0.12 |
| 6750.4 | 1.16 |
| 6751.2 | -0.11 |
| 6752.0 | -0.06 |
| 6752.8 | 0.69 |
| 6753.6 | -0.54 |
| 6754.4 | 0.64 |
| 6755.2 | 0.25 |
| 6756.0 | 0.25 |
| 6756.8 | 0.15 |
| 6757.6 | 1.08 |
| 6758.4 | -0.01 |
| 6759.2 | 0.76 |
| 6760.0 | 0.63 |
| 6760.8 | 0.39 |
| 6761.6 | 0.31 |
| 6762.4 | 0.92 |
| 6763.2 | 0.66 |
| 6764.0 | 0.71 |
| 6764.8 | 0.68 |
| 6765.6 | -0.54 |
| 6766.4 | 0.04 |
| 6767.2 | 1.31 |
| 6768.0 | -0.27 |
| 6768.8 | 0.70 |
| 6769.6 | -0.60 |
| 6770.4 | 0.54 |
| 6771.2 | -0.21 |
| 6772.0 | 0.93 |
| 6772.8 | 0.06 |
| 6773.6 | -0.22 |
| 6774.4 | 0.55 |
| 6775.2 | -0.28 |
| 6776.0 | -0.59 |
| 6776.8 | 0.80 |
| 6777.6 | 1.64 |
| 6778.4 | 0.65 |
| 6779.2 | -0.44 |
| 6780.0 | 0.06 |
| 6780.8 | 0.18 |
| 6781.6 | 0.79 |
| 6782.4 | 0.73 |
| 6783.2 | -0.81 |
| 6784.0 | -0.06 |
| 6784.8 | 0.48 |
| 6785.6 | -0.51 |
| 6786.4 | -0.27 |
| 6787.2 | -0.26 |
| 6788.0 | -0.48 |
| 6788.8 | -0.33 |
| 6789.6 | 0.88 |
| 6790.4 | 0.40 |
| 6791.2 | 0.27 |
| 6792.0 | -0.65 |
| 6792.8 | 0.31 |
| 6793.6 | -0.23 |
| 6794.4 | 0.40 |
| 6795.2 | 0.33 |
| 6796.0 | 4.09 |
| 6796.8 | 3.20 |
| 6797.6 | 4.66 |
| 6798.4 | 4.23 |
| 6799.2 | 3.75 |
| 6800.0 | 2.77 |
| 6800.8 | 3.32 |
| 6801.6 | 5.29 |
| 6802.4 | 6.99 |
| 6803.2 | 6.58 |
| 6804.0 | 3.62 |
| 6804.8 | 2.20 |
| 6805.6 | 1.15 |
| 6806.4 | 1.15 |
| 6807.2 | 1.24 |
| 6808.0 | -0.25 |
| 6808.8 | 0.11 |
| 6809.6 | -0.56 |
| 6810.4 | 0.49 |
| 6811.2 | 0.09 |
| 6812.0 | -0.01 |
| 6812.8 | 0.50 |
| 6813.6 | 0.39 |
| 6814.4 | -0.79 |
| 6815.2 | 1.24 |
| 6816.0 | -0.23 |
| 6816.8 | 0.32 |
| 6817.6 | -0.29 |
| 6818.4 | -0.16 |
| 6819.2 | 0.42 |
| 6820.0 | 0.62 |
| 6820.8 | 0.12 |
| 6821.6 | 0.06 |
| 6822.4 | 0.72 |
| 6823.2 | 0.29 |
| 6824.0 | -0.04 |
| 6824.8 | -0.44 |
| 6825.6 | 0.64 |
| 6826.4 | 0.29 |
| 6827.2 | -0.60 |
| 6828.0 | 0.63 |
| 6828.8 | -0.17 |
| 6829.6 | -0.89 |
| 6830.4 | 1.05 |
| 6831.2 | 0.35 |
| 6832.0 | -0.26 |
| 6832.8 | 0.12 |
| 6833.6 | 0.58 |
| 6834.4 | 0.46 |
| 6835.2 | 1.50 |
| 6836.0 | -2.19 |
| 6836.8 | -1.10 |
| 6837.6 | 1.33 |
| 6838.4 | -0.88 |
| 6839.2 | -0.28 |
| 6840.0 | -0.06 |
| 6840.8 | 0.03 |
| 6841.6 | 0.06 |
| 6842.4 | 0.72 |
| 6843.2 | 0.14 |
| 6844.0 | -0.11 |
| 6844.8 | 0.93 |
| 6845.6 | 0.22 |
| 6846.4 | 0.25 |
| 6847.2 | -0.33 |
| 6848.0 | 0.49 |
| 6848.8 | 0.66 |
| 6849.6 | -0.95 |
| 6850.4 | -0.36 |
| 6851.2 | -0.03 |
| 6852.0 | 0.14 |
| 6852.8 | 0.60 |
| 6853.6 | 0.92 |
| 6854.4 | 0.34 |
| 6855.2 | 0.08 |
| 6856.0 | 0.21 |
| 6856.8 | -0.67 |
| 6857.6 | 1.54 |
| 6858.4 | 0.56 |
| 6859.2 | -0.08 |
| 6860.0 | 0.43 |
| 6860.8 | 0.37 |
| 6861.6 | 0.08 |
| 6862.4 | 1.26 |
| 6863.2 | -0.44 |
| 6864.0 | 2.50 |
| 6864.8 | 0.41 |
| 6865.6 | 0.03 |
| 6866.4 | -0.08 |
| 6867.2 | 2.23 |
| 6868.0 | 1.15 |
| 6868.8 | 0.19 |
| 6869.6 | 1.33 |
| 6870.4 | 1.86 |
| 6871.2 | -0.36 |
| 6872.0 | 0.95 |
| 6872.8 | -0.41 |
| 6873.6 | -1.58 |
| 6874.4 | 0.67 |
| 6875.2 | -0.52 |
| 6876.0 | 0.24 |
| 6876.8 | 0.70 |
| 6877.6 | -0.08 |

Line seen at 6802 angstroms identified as [O II] 3727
